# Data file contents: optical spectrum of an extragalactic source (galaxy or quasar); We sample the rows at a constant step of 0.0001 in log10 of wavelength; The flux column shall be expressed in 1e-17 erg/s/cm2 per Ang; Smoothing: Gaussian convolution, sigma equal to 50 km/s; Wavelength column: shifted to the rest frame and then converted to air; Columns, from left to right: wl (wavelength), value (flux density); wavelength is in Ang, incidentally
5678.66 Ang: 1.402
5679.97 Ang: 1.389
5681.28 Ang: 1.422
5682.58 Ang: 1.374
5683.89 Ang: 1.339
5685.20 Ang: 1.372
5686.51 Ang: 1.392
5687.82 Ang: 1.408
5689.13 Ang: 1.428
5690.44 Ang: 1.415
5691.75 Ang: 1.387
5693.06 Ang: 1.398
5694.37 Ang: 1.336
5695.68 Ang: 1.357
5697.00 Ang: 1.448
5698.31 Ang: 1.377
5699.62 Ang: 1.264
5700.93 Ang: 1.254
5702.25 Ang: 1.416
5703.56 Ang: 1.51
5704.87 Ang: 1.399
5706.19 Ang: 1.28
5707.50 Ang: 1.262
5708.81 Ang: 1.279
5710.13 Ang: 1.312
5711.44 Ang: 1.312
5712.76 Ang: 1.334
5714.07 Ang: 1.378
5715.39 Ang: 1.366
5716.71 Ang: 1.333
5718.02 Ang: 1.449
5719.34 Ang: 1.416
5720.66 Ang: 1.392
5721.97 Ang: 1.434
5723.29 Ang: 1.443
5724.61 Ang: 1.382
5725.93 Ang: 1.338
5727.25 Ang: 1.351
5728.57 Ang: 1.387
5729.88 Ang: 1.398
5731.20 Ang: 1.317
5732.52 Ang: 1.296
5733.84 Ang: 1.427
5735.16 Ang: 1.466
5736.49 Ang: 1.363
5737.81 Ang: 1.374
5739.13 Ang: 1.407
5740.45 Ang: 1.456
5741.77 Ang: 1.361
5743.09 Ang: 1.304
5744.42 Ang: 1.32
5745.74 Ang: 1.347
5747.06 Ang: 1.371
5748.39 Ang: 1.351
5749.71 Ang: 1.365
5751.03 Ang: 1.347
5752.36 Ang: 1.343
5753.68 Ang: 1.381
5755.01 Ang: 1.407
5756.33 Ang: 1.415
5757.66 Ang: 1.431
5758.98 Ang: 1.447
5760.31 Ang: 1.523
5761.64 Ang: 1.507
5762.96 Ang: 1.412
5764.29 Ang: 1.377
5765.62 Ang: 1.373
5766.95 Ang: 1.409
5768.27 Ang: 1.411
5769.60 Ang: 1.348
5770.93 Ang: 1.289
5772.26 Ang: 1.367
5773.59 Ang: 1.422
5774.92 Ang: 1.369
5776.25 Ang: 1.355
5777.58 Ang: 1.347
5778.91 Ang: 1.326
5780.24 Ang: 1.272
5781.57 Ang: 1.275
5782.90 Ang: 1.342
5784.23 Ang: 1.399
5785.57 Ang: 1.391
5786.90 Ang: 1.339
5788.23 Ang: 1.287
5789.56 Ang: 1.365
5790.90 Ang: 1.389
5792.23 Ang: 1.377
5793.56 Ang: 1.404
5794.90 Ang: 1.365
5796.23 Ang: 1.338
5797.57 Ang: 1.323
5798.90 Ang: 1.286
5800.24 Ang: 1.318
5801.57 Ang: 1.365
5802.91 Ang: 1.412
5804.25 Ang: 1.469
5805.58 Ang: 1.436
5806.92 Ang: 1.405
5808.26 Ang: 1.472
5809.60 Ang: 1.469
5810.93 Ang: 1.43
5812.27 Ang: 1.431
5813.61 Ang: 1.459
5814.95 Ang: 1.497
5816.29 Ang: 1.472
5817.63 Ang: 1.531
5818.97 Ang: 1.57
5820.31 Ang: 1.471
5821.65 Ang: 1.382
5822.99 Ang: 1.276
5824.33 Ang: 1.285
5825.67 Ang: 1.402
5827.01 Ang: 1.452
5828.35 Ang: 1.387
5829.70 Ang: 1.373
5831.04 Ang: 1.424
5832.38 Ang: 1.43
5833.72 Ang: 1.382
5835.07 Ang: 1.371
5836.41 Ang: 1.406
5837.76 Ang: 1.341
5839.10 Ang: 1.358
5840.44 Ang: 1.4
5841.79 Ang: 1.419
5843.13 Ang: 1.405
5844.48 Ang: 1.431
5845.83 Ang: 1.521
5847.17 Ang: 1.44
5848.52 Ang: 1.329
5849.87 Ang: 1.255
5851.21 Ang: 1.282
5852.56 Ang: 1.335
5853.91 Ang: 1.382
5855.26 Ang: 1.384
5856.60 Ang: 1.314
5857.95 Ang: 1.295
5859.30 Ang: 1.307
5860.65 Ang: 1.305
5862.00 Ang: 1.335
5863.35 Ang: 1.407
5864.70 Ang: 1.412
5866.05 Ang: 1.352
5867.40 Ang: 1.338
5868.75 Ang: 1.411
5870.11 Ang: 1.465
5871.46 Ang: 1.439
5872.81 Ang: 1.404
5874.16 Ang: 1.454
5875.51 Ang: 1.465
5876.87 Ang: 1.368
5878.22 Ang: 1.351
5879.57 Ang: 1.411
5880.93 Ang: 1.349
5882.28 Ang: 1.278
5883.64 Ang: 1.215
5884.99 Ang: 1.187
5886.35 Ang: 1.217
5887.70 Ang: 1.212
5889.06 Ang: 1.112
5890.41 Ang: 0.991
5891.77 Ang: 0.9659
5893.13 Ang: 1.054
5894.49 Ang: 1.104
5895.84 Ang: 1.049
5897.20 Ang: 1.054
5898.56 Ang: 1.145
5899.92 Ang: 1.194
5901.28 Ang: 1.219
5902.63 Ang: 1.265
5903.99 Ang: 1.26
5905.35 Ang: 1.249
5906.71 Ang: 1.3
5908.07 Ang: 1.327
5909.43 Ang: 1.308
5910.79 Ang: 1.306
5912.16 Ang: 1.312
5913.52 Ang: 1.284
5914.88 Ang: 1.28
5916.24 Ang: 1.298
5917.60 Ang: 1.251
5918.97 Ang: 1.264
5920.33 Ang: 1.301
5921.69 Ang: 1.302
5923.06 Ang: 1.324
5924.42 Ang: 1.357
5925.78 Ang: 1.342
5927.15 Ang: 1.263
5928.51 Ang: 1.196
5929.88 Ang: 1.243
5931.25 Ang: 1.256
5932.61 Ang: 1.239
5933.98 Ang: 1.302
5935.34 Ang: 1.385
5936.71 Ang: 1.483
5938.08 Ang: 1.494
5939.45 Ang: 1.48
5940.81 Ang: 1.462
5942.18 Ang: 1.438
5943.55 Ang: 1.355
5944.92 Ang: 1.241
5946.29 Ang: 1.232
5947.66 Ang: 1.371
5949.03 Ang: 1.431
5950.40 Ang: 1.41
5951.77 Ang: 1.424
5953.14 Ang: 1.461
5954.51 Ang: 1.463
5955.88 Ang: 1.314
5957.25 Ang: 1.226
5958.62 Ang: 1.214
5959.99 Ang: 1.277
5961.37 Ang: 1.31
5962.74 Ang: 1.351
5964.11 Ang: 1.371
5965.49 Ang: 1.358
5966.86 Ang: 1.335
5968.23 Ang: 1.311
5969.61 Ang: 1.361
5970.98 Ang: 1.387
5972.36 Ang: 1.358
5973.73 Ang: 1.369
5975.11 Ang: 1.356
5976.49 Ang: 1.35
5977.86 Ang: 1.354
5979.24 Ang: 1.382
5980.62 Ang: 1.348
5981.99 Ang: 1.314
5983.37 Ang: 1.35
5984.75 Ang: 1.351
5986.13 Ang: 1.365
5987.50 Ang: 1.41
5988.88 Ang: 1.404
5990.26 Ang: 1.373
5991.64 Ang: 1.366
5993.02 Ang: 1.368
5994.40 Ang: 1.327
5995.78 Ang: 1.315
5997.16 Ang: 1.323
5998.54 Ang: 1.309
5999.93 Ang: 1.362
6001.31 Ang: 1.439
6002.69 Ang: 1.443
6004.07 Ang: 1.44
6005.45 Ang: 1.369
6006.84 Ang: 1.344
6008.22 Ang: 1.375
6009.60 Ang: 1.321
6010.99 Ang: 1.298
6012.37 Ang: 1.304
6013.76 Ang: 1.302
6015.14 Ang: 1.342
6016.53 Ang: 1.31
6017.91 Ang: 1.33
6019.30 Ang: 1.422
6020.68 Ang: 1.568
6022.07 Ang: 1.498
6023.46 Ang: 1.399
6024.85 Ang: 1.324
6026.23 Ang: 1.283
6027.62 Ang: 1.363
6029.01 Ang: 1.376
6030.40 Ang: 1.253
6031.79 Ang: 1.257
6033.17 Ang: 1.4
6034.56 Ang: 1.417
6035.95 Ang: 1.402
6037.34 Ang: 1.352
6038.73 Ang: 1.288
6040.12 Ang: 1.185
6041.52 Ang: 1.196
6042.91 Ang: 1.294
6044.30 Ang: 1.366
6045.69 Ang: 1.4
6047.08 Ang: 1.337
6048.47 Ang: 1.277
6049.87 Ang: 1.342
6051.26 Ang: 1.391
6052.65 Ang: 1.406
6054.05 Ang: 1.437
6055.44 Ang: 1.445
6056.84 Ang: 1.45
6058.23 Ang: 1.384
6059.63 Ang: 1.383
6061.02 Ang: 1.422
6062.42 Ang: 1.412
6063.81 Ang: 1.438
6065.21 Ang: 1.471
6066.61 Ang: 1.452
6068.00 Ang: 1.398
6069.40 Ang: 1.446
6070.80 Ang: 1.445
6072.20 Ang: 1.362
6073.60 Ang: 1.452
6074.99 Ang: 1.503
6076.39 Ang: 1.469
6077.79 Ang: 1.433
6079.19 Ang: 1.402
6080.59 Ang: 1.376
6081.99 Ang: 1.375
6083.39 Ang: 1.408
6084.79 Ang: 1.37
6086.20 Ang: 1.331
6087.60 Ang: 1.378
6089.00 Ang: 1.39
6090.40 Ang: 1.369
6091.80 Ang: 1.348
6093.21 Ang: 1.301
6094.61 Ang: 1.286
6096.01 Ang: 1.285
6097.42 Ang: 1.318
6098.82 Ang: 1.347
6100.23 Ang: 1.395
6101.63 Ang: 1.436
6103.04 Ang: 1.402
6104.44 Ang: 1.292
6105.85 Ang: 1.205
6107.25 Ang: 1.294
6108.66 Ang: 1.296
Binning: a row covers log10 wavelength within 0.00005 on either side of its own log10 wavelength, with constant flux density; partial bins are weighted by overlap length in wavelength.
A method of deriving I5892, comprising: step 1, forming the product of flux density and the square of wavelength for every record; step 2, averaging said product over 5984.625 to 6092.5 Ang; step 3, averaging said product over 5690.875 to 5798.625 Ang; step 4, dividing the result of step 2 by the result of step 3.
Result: 1.1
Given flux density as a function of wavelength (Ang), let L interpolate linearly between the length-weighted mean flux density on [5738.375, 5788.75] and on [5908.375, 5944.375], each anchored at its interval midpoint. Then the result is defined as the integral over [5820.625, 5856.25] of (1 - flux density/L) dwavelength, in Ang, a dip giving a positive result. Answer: -0.70 Ang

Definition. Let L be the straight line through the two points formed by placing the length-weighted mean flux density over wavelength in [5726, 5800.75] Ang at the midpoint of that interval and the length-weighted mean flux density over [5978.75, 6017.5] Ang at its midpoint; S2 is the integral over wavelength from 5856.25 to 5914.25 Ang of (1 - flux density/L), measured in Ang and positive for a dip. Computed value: 3.8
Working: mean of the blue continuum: 1.37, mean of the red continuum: 1.36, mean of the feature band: 1.27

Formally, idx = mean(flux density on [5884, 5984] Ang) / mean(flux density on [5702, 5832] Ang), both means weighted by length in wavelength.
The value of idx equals 0.93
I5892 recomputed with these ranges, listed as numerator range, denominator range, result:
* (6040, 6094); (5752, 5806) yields 1.11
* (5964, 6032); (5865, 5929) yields 1.11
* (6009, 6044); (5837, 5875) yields 1.03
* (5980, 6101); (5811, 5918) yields 1.10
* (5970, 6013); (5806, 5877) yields 1.02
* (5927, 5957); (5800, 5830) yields 1.00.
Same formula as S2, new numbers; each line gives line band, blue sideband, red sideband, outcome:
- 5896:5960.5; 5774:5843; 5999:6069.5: 3.29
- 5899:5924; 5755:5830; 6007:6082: 1.91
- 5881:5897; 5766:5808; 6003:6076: 2.75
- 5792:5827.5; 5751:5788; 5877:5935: -1.96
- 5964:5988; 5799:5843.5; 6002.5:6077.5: 0.54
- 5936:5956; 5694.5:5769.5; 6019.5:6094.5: -0.38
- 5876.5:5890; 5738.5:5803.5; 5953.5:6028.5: 1.00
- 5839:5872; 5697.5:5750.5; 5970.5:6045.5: -0.31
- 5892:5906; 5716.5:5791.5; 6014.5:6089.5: 2.30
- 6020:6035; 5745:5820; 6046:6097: 0.19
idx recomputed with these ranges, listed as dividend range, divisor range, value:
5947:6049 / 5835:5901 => 1.04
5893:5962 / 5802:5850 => 0.92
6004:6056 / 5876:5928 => 1.09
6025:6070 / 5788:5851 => 0.98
